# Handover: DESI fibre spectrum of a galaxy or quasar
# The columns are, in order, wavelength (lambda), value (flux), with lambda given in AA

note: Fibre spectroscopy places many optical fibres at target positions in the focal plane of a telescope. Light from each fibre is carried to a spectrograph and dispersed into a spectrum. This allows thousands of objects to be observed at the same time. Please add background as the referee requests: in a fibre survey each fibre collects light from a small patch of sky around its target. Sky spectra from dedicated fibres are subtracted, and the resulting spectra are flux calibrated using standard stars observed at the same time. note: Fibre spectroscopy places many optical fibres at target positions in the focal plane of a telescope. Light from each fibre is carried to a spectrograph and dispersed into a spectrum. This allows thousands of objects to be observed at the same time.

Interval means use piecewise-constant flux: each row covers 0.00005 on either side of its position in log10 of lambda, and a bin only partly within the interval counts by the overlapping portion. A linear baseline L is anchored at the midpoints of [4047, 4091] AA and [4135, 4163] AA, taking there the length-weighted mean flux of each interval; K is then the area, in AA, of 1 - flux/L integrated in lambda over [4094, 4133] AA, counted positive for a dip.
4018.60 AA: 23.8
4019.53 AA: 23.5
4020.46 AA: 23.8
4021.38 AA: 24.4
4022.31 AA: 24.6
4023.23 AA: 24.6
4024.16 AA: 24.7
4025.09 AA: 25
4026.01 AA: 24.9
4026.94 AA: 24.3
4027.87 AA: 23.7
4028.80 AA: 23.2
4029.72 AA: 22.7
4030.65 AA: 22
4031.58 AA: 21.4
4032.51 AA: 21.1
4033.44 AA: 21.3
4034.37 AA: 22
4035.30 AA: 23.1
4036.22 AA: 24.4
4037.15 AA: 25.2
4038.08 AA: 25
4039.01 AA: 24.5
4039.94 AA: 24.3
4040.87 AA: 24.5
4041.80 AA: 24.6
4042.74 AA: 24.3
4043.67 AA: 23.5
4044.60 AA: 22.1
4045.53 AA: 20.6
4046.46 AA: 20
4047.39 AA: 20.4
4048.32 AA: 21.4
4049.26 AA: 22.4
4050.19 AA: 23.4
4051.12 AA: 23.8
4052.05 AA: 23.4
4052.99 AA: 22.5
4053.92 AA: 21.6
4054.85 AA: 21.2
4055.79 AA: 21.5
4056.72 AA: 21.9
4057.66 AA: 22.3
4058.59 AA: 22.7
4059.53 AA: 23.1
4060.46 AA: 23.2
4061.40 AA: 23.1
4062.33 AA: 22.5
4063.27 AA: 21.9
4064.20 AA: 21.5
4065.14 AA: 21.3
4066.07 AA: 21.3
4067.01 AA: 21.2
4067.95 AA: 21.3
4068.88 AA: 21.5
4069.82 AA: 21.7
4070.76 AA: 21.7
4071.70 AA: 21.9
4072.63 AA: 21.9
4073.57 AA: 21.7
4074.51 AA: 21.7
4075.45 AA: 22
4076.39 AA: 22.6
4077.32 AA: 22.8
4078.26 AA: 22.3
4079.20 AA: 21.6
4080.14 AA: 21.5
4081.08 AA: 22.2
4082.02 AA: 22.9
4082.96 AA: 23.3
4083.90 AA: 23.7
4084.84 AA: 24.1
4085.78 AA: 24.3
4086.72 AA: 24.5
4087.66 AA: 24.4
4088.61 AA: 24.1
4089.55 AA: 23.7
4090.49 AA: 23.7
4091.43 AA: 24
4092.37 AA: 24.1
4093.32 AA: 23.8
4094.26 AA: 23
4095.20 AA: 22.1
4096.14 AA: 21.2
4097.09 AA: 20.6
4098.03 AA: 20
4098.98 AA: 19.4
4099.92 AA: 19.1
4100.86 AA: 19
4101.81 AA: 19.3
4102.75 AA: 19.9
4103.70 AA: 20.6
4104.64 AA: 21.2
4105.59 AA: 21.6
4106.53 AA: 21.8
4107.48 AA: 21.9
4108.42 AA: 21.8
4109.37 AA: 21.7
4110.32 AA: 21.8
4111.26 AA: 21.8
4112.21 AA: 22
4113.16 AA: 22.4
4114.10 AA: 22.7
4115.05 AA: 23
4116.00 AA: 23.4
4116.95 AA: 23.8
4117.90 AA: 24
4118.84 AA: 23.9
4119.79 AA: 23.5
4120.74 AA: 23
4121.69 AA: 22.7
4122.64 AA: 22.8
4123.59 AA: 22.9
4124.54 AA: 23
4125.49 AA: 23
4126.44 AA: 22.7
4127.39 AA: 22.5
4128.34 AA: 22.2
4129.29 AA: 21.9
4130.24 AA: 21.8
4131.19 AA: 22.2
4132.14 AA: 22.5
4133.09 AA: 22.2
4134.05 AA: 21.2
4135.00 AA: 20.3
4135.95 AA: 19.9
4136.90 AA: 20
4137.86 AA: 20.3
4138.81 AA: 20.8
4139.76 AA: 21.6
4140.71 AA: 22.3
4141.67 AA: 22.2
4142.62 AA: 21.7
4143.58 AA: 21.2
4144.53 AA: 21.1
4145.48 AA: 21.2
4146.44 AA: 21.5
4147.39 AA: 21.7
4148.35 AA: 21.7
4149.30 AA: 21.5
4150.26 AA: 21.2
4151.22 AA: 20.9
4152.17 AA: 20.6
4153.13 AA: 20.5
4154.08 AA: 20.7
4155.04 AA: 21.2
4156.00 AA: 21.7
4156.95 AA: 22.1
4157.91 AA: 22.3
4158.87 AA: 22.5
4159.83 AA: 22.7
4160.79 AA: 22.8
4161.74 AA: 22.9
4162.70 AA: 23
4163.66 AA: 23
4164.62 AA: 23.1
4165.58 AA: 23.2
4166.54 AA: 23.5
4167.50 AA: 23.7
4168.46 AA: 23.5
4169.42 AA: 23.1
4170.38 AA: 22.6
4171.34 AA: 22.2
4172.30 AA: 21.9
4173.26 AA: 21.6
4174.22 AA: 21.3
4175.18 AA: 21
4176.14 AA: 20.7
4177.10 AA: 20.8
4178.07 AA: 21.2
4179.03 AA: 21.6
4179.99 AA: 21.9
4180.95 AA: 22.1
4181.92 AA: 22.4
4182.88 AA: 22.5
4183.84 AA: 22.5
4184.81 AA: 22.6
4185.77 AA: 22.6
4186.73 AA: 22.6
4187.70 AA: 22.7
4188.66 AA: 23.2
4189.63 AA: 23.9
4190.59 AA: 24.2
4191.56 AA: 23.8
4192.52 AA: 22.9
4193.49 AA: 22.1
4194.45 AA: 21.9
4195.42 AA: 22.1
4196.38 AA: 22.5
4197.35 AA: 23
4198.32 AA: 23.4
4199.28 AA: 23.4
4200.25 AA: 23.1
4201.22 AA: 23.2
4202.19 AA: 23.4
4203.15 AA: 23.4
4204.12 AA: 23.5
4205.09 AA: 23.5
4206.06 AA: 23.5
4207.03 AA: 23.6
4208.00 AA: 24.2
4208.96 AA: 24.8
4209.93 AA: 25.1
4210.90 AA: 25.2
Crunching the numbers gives -0.1 AA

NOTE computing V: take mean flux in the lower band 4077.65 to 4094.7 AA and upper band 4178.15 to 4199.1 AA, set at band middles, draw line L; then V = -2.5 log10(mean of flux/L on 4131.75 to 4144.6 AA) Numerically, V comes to 0.09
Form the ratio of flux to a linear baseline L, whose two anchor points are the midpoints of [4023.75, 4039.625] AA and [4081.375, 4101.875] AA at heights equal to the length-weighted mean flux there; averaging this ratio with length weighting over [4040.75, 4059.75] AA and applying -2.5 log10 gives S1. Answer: 0.037 mag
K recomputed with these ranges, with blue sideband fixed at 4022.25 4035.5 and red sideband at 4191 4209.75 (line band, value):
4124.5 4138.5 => 0.9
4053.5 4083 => 1.5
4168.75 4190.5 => 1.0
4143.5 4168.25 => 1.3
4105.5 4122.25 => 0.4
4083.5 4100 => 0.3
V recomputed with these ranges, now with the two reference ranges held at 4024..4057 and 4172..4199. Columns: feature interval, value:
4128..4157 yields 0.058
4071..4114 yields 0.029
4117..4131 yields -0.013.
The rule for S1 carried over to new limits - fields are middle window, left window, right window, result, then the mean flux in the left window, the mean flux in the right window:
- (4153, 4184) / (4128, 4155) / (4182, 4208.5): 0.00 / 21.3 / 23.1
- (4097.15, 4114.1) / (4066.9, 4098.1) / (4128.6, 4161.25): 0.06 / 22.6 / 21.5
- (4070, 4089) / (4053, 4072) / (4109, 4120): -0.02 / 21.9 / 22.8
